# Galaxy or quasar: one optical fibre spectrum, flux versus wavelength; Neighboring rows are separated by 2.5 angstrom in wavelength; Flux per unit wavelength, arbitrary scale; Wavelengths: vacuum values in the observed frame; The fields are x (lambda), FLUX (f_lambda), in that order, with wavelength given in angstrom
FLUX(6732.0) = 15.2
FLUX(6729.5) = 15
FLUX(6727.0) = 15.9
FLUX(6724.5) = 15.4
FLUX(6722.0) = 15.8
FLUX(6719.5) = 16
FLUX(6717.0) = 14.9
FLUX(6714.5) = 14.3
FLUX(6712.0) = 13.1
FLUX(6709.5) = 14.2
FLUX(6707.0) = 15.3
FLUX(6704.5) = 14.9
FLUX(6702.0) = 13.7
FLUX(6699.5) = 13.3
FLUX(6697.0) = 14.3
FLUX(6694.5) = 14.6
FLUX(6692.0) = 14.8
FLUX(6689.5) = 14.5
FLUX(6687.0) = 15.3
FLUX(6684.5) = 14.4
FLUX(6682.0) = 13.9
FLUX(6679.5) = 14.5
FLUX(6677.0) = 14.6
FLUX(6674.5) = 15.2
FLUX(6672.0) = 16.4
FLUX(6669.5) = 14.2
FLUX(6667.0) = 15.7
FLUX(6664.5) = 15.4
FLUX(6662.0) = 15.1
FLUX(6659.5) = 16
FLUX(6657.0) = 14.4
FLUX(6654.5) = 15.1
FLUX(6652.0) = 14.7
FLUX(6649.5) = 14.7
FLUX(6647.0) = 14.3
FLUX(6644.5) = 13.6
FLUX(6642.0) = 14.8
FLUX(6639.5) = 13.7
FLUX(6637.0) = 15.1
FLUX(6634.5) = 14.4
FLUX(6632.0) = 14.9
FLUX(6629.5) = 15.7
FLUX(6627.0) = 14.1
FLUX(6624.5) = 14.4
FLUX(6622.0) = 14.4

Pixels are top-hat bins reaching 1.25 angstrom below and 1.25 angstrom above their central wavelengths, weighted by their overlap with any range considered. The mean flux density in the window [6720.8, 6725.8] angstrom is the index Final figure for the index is 15.6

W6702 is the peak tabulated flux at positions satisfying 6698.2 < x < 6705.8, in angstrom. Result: 14.9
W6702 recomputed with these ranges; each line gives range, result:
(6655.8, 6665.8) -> 16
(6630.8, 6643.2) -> 15.1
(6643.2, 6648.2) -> 14.3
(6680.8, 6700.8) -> 15.3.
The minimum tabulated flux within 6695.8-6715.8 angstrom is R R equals 13.1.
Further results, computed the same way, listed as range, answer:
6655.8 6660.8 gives 14.4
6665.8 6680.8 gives 14.2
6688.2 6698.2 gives 14.3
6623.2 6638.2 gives 14.1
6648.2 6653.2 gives 14.7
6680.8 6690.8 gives 13.9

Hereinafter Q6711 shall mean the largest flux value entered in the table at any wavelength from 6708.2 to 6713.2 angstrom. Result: 14.2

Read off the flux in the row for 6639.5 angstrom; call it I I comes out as 13.7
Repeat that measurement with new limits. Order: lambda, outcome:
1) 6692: 14.8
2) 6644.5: 13.6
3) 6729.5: 15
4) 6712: 13.1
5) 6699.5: 13.3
